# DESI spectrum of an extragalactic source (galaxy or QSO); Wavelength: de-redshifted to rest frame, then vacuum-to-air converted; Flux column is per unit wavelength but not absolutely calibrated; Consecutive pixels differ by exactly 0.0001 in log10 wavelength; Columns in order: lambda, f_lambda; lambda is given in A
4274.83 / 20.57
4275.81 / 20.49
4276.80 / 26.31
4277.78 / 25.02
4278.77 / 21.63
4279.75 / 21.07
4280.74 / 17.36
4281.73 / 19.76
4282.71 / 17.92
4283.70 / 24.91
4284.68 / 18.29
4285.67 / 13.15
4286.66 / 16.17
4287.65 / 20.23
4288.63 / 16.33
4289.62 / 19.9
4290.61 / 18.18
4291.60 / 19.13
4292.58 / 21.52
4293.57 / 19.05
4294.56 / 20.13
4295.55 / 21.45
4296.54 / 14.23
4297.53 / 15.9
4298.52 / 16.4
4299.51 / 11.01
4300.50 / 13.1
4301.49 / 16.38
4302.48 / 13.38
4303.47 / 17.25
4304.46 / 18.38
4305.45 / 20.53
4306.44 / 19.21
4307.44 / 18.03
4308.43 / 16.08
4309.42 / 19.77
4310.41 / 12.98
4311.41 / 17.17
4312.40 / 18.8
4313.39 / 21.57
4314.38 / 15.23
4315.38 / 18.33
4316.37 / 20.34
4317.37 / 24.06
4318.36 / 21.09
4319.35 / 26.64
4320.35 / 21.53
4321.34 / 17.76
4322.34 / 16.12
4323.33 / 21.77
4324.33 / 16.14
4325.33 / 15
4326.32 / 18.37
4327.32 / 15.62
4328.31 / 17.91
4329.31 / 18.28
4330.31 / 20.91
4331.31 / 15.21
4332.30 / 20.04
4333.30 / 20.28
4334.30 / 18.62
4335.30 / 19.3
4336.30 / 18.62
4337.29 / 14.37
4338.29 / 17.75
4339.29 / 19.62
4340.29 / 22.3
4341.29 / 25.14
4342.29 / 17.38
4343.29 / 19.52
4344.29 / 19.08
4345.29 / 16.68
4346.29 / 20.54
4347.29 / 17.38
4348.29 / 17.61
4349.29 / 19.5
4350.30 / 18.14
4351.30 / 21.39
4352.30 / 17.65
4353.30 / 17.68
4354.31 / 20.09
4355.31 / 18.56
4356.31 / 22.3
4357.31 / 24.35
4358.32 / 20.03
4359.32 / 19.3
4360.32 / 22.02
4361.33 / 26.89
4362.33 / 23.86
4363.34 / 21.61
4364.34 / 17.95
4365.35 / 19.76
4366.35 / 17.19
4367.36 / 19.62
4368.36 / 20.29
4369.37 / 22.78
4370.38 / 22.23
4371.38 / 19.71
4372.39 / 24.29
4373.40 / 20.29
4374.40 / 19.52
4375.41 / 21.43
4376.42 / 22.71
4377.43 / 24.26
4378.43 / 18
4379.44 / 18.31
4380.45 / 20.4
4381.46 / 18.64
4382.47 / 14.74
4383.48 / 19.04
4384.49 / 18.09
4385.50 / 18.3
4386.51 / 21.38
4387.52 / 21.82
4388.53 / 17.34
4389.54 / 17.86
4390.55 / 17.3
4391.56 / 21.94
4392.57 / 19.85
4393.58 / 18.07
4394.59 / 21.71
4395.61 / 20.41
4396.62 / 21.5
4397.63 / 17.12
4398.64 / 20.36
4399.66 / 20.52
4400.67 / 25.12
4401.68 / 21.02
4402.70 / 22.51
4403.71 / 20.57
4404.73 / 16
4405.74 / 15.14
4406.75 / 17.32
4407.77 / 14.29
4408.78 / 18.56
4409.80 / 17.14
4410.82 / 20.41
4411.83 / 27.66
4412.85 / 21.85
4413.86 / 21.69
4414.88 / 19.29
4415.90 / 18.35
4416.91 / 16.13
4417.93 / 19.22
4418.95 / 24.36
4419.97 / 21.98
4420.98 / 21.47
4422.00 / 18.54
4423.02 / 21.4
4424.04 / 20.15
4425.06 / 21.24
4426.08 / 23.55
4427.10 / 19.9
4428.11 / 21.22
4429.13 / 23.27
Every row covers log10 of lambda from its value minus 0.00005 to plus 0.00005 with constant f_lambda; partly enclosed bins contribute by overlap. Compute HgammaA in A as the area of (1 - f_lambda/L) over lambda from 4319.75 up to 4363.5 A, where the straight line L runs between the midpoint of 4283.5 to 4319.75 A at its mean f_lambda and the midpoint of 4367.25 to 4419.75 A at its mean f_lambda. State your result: -1.0 A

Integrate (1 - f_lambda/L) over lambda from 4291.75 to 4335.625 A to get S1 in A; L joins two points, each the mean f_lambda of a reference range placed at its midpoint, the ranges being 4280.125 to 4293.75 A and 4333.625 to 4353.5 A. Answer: 1.45 A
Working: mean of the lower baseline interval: 18.7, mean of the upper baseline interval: 18.9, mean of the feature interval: 18.2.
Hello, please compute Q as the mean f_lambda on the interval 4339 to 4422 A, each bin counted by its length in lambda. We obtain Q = 20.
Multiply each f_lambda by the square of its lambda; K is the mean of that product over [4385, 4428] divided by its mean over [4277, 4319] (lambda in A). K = 1.14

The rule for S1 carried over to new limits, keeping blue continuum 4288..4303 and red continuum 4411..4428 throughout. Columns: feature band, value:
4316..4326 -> -1.2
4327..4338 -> 0.1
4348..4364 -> -1.4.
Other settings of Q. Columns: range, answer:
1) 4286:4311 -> 17.4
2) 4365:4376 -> 20.7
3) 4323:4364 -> 19.4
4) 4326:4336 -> 18.4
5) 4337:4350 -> 19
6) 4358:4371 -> 21.1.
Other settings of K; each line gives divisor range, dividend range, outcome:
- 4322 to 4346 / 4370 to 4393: 1.10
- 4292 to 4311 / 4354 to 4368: 1.26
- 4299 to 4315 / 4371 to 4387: 1.23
